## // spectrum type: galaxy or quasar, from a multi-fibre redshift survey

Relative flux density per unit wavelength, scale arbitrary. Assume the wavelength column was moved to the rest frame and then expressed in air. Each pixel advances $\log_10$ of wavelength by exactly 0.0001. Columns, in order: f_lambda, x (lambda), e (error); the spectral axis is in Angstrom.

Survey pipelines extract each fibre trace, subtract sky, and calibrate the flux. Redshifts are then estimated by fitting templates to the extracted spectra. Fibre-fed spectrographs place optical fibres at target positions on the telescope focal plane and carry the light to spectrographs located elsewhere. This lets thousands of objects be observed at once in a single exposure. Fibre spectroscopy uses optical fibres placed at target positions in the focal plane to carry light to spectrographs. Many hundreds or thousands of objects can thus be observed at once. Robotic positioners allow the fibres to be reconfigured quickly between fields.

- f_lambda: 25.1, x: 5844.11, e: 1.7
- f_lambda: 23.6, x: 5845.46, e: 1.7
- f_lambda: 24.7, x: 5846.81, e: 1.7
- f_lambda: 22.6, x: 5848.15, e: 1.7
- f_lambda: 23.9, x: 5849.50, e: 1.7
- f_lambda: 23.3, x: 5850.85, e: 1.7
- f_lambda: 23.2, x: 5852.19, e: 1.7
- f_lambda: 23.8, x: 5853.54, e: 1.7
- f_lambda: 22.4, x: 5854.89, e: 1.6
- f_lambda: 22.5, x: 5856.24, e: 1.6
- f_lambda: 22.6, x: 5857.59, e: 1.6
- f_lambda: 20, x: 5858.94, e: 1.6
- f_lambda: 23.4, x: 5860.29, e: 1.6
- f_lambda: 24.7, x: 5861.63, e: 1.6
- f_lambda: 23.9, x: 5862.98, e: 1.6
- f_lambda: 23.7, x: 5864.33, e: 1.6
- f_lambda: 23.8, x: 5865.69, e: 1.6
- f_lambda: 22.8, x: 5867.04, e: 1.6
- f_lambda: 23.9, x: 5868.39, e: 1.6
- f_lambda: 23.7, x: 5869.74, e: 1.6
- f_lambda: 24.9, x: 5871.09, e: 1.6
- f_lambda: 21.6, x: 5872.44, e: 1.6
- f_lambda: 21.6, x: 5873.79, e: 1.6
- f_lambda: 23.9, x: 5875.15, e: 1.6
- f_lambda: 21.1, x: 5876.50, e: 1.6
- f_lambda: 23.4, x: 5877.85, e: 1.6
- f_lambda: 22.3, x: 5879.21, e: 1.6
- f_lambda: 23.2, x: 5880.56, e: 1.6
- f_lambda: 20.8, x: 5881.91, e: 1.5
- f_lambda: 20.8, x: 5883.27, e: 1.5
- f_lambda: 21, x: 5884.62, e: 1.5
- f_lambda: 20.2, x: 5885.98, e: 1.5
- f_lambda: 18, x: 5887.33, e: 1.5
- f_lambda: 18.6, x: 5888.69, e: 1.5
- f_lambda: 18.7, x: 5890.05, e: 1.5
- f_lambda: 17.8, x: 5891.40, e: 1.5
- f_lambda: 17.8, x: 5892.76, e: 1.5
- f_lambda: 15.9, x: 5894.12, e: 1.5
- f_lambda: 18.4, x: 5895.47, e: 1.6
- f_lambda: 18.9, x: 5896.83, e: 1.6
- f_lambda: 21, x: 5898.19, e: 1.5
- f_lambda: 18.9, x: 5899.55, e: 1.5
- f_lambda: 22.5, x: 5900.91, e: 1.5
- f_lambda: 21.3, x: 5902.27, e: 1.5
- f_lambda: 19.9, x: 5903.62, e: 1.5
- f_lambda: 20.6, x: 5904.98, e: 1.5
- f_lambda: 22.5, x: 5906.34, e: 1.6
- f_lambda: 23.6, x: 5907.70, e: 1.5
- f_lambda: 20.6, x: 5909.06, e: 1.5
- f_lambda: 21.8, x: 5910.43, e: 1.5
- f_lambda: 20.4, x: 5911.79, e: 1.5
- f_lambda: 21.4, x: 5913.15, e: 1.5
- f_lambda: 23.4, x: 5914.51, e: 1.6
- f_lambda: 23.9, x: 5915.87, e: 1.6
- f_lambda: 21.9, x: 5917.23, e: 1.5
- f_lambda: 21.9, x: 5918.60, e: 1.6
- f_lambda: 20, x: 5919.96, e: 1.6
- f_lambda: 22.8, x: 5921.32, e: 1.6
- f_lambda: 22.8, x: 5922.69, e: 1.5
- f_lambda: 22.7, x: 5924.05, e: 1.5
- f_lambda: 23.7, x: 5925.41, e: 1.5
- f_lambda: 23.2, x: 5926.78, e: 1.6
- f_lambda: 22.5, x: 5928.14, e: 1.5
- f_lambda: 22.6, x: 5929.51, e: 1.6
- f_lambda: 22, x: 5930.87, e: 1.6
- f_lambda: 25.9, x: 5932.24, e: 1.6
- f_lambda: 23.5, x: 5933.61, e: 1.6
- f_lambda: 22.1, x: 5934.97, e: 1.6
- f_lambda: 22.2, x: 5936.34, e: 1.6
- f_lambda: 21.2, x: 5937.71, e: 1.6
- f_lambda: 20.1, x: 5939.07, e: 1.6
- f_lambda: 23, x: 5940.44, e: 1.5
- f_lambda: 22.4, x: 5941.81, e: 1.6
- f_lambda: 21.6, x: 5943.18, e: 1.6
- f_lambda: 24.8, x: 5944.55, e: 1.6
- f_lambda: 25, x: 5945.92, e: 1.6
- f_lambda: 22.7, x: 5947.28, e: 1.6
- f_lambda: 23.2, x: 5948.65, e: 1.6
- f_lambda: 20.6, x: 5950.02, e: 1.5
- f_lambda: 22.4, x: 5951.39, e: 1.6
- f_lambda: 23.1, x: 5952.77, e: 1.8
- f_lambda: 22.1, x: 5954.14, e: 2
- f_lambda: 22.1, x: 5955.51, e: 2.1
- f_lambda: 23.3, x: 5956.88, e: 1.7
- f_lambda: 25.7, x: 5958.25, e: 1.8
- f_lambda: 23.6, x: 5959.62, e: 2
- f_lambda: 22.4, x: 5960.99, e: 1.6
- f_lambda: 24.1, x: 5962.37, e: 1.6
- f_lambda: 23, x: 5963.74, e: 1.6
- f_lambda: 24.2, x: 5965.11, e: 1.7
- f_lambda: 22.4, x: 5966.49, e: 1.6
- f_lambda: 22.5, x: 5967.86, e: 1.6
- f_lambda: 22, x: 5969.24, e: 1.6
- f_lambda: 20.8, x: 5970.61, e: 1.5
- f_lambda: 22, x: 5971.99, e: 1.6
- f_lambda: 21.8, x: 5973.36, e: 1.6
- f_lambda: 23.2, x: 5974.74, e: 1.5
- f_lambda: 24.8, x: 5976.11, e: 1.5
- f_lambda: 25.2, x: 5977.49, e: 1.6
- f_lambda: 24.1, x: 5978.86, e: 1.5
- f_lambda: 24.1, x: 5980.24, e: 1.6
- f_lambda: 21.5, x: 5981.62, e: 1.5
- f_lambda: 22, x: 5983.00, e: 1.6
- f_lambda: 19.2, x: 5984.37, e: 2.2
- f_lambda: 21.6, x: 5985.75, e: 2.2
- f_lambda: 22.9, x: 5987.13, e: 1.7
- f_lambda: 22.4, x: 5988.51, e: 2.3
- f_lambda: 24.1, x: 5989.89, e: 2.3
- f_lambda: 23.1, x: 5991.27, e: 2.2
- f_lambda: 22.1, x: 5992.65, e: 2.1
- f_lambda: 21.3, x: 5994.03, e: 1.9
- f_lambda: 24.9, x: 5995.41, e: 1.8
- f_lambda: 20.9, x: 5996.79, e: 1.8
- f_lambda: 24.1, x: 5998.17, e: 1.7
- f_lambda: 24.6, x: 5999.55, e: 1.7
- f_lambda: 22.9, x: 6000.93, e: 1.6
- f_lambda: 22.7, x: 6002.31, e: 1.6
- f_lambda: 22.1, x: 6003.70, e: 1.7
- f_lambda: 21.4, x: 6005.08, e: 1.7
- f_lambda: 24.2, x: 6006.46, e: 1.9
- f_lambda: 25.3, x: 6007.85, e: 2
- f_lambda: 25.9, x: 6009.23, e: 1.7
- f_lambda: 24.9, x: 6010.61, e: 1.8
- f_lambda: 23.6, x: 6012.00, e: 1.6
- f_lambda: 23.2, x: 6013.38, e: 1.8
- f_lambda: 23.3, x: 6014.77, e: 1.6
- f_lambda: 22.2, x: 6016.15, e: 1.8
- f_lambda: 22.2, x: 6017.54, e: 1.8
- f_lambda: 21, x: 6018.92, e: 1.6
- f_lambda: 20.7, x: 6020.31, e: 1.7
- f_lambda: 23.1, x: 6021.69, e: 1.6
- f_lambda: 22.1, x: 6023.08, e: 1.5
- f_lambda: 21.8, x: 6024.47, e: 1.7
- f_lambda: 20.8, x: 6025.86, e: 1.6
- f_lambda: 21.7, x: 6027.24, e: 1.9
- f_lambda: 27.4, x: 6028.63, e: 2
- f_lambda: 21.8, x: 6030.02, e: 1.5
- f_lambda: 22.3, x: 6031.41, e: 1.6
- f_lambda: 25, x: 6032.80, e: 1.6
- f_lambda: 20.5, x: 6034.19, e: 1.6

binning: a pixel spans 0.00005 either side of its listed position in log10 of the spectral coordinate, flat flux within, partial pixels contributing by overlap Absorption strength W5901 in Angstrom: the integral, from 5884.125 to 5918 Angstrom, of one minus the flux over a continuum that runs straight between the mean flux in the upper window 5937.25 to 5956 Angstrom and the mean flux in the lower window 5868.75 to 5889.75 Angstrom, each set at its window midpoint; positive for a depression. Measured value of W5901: 2.4 Angstrom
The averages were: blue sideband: 21.7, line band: 20.4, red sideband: 22.5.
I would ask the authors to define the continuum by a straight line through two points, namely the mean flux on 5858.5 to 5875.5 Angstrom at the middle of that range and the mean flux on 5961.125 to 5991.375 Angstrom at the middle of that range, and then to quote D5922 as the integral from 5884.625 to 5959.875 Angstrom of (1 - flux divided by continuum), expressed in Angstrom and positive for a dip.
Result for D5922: 4.32 Angstrom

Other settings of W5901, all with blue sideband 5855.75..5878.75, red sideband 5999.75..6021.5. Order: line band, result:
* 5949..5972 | 0.31 Angstrom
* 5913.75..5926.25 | 0.26 Angstrom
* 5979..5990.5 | 0.38 Angstrom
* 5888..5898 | 2.12 Angstrom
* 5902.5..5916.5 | 0.76 Angstrom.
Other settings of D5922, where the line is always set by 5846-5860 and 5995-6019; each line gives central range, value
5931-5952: 0.42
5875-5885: 0.43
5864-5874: -0.15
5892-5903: 1.77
